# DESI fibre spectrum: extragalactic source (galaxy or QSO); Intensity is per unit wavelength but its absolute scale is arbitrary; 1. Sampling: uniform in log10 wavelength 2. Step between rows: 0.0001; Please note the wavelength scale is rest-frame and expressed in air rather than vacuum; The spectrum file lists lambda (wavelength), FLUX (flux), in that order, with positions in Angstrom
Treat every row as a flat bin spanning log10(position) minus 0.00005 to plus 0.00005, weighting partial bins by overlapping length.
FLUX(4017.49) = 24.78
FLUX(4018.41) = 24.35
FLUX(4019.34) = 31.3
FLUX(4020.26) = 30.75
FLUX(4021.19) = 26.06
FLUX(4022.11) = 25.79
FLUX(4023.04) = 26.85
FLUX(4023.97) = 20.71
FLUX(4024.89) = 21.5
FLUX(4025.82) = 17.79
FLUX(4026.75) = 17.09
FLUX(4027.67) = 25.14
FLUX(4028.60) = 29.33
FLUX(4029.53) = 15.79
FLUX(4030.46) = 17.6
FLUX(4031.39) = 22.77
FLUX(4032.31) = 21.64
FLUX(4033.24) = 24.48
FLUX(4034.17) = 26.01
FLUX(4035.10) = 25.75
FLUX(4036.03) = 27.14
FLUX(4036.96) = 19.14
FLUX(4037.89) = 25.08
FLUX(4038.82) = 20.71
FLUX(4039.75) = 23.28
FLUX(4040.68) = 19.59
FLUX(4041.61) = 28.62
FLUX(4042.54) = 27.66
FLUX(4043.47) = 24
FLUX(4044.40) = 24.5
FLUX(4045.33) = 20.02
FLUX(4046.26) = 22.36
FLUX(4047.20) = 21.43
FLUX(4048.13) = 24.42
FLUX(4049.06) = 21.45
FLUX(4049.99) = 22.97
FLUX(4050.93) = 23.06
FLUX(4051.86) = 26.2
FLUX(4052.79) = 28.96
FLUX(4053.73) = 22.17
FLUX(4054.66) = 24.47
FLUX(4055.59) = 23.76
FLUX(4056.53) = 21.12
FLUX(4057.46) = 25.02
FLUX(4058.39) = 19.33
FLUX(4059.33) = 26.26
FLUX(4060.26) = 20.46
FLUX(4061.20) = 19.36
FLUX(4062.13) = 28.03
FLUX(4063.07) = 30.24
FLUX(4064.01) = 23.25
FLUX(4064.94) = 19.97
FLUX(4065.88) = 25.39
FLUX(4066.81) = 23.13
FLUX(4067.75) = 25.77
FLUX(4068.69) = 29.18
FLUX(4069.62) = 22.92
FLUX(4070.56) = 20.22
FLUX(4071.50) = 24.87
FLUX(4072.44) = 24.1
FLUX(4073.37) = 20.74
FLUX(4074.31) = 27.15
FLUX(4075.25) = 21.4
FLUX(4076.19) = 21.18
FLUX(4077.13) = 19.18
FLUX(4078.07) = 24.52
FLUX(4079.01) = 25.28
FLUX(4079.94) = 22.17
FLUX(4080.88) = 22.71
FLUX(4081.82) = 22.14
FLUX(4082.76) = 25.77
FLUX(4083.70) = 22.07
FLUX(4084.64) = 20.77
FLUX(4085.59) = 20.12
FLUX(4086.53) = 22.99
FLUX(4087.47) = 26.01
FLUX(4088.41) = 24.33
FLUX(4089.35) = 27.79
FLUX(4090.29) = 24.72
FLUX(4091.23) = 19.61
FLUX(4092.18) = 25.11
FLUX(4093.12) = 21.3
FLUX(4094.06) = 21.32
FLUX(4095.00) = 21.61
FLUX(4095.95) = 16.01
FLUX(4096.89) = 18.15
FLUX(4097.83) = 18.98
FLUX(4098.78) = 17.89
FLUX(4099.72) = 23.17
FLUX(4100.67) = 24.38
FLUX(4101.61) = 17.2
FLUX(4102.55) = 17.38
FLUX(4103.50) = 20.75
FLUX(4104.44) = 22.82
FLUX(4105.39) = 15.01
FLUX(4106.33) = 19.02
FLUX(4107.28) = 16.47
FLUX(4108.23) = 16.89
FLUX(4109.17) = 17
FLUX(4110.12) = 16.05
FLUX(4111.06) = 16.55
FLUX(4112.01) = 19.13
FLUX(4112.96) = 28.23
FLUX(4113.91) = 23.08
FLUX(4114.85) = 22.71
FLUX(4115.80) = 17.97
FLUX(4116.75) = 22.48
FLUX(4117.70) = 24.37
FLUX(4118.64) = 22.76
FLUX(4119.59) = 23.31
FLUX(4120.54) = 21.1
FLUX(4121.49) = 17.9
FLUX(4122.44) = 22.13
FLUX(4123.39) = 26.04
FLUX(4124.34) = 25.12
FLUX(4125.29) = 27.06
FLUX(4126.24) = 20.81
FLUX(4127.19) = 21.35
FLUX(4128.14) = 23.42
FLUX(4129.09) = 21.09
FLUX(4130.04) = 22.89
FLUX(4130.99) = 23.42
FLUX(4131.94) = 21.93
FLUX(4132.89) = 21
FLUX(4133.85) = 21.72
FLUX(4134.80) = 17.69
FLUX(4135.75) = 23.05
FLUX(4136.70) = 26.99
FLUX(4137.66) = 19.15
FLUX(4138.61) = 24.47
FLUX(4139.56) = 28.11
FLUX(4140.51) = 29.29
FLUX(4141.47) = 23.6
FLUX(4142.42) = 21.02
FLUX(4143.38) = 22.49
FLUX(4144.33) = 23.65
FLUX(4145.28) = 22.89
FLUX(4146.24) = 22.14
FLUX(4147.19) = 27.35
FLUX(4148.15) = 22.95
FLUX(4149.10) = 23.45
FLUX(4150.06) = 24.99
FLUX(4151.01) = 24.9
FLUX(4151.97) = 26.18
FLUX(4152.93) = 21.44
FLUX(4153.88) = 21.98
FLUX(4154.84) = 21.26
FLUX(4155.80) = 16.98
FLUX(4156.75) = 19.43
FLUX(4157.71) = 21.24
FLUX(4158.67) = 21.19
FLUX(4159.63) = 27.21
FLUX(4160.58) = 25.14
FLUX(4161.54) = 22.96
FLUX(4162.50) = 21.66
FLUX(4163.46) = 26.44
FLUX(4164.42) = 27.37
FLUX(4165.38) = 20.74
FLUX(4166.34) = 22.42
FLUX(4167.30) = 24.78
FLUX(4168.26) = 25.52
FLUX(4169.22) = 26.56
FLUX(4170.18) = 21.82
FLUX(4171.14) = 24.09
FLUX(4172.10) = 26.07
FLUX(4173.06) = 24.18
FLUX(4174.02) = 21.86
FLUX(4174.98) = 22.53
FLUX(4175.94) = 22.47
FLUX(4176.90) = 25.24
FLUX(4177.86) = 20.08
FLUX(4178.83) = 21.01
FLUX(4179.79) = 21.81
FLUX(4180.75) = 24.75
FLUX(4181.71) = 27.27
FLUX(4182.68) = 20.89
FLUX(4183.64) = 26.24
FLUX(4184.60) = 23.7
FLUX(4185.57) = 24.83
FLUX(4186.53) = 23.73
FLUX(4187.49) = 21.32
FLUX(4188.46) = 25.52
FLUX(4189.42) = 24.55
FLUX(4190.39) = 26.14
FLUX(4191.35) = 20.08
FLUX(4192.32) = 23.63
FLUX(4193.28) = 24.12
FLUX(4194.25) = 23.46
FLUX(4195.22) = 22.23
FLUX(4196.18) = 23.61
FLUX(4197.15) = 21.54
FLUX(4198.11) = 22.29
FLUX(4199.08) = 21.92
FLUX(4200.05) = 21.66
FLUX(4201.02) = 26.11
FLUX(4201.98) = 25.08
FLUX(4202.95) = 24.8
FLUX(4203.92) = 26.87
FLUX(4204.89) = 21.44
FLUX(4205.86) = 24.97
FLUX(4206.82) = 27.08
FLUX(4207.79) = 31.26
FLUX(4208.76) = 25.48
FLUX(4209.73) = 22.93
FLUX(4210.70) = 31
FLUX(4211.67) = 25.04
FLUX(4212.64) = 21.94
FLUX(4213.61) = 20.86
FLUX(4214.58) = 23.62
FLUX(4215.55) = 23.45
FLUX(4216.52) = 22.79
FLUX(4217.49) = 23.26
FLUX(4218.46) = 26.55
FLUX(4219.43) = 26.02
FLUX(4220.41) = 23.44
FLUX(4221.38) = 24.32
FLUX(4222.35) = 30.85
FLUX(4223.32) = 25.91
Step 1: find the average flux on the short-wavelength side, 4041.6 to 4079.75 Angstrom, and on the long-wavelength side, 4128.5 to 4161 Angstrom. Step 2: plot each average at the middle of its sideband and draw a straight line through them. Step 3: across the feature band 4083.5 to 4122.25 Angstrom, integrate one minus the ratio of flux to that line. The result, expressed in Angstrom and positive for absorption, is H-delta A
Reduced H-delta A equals 4.2 Angstrom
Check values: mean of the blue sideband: 23.7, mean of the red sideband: 23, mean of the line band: 20.8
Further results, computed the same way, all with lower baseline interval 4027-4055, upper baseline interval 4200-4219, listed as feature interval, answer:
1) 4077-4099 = 1.5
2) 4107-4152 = 3.3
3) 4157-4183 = 1.0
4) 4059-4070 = -0.4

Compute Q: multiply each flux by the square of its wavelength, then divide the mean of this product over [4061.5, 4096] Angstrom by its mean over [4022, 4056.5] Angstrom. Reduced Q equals 1.03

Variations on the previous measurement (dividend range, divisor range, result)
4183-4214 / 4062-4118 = 1.17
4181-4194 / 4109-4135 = 1.14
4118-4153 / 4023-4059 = 1.06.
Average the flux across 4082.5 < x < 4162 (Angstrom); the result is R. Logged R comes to 22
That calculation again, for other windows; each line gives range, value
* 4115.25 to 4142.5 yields 22.8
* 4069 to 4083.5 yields 23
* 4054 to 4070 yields 24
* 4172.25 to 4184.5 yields 23.3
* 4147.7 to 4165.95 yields 23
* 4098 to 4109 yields 19.1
